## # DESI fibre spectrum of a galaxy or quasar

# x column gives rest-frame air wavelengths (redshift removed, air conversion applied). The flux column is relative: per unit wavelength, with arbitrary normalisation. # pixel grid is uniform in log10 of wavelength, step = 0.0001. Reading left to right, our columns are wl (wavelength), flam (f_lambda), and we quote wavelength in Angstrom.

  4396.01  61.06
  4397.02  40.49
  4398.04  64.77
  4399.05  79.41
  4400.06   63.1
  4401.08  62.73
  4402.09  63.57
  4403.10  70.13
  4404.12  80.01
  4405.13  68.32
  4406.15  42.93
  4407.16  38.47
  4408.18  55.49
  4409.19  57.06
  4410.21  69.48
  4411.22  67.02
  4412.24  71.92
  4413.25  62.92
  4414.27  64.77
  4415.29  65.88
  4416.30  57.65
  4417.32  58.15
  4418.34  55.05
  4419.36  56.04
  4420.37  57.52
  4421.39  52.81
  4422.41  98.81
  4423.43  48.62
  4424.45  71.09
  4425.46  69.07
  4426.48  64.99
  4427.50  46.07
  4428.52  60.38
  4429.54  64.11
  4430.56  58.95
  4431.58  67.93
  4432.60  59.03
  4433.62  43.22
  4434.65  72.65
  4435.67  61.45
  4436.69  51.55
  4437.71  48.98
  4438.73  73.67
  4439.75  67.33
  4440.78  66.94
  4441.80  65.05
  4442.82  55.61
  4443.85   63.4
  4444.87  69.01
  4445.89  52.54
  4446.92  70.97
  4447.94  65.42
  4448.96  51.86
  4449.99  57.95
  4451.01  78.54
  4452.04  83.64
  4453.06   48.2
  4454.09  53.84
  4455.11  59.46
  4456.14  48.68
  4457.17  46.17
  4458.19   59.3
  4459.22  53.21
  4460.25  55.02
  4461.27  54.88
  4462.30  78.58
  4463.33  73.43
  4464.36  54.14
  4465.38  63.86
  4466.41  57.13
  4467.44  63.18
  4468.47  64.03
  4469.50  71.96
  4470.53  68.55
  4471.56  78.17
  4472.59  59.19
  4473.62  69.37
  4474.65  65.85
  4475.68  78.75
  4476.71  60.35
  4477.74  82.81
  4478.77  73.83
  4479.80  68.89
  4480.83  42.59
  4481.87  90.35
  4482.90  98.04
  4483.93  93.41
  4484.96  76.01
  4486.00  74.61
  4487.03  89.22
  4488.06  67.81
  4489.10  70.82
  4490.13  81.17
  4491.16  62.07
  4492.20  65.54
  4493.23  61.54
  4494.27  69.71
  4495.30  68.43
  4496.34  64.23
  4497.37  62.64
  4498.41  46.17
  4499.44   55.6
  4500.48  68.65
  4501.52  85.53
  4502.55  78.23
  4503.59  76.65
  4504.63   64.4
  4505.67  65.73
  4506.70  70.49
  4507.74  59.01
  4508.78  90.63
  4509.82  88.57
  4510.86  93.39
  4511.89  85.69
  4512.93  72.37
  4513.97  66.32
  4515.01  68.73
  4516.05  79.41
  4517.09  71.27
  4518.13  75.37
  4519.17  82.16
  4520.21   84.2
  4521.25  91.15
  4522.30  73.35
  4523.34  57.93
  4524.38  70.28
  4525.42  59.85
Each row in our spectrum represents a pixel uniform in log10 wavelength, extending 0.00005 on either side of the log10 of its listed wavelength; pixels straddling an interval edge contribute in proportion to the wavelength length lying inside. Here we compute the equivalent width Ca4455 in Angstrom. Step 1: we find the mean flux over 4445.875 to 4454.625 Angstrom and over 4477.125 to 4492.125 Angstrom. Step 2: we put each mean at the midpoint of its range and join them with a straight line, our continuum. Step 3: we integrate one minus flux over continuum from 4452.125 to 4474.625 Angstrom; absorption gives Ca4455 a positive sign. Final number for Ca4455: 2.2 Angstrom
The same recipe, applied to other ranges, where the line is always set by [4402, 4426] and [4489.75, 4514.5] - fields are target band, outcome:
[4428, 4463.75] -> 2.43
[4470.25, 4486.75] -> -1.29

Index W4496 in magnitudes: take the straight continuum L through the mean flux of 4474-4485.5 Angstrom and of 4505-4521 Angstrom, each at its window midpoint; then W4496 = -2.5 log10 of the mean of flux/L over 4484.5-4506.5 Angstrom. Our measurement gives 0.10 mag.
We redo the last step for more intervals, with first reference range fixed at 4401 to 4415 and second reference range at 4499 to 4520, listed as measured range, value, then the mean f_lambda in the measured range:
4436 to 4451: 0.08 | 62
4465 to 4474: 0.06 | 66.1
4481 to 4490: -0.12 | 80.9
